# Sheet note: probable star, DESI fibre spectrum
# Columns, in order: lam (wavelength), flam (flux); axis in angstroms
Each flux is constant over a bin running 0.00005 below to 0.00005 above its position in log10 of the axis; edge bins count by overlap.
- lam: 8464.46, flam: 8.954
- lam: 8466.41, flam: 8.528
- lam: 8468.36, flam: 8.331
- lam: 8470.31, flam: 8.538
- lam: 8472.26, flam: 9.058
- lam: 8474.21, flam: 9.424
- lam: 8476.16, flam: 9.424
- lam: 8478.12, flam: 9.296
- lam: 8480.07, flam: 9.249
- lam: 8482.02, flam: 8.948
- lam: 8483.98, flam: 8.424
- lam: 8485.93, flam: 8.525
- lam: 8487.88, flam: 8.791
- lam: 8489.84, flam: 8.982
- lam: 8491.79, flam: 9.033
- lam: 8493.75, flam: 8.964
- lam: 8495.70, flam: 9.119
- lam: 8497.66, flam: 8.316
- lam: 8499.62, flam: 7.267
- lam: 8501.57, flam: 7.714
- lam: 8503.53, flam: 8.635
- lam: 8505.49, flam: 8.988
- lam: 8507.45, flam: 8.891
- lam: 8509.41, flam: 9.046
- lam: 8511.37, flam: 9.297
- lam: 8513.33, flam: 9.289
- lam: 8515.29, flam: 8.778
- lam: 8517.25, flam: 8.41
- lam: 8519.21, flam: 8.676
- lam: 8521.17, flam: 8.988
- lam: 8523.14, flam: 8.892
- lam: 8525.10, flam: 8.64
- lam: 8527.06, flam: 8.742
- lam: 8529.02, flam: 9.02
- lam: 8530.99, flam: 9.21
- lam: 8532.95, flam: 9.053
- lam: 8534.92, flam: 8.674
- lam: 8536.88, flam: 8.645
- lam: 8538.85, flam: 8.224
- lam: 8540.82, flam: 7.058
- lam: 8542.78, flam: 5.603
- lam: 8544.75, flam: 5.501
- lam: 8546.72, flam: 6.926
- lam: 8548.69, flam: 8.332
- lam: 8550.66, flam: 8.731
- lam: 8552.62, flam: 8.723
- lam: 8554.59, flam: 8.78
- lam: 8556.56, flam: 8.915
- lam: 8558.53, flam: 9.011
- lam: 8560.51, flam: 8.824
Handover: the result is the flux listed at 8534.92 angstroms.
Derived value 8.674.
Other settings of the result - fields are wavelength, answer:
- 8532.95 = 9.053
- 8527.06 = 8.742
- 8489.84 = 8.982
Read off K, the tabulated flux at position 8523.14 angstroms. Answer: 8.892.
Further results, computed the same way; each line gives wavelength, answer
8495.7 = 9.119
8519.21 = 8.676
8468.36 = 8.331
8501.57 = 7.714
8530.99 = 9.21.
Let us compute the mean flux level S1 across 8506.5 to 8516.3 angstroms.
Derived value 9.06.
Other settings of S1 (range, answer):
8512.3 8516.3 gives 9.04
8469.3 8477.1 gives 9.11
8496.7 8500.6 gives 7.8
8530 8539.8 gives 8.76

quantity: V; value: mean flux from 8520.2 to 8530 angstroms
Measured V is 8.86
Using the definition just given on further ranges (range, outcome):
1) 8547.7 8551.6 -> 8.52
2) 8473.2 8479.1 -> 9.37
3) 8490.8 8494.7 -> 9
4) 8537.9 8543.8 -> 6.95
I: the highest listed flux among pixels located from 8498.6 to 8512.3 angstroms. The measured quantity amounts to 9.297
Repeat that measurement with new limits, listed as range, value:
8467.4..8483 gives 9.424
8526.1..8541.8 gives 9.21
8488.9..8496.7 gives 9.119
